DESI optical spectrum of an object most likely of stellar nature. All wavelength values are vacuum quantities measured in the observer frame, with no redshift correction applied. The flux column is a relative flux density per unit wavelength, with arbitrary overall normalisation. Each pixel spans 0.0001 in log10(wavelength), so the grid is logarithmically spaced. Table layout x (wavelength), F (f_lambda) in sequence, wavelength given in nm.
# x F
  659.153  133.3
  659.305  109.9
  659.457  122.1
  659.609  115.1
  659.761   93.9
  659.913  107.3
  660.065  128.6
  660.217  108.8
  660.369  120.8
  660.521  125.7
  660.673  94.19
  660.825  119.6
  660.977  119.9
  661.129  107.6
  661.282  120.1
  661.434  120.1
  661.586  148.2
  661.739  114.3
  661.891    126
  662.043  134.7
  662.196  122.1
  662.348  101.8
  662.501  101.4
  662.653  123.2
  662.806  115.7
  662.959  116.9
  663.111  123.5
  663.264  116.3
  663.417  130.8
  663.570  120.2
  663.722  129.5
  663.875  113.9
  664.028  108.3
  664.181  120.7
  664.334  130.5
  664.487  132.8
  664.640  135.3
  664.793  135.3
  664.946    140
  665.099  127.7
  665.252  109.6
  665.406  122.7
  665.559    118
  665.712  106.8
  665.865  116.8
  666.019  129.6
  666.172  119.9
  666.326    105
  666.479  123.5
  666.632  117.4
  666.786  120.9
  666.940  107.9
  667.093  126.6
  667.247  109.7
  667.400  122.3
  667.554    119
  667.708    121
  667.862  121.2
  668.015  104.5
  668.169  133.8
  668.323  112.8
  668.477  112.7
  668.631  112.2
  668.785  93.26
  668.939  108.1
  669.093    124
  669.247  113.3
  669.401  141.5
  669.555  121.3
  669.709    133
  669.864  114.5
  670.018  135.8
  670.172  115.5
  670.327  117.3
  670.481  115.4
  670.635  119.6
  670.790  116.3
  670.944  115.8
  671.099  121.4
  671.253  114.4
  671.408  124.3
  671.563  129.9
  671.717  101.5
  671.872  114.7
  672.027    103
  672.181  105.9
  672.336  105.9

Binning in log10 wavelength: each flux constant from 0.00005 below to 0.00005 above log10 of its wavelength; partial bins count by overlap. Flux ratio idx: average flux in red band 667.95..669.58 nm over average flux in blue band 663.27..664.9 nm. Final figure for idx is 0.92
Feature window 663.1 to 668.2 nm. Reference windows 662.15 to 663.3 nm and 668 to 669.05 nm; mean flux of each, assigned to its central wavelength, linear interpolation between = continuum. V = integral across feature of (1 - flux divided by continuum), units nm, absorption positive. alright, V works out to -0.35 nm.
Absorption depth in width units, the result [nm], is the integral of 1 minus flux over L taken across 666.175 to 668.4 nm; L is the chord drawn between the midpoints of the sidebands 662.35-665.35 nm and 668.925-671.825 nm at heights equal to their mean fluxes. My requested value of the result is 0.07 nm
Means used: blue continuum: 122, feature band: 118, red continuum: 120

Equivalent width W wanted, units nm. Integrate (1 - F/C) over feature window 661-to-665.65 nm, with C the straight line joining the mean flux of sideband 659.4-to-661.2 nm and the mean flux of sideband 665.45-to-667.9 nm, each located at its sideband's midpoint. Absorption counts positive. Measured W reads -0.26 nm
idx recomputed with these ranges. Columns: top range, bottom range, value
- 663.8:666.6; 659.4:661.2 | 1.07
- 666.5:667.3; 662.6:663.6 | 0.97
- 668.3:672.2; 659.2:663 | 1.00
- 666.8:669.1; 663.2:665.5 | 0.92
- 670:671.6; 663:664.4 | 0.99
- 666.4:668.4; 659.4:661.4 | 1.04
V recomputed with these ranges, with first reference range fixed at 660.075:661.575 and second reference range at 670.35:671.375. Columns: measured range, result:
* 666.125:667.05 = 0.011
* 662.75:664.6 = -0.072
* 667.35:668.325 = -0.018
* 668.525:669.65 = 0.010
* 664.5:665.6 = -0.096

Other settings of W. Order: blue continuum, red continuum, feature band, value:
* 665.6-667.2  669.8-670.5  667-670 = 0.01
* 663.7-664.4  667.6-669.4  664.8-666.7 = -0.04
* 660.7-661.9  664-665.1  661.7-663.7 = 0.08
